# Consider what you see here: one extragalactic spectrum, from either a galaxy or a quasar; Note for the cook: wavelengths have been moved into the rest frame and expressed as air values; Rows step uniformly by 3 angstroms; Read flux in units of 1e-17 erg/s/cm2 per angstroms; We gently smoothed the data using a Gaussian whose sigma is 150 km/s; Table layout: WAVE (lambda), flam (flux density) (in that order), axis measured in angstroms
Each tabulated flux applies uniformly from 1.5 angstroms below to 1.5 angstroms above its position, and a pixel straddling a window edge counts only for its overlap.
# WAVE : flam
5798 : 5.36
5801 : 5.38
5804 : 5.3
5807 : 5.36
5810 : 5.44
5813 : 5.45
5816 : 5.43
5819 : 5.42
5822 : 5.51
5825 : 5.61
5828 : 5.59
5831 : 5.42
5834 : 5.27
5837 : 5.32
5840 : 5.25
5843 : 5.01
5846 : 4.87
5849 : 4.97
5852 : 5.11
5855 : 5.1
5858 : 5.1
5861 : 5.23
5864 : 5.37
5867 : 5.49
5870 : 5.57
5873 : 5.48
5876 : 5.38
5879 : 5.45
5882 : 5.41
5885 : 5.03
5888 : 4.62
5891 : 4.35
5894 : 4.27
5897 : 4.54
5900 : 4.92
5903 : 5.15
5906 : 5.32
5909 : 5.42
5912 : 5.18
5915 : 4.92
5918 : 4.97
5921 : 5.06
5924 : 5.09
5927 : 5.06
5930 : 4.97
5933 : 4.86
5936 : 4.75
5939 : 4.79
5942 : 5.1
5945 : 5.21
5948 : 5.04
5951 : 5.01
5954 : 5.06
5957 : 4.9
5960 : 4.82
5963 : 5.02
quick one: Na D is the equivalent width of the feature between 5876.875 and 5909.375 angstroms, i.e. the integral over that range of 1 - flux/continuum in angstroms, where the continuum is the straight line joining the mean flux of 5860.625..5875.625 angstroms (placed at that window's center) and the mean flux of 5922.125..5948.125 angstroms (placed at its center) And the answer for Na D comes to 2.0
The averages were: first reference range 5.44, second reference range 4.98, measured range 4.94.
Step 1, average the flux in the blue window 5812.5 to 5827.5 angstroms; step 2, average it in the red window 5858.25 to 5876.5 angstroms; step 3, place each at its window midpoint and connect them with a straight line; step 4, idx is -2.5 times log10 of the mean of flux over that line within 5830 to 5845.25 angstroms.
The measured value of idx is 0.05 mag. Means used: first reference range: 5.49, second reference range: 5.4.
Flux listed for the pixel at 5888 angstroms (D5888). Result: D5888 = 4.62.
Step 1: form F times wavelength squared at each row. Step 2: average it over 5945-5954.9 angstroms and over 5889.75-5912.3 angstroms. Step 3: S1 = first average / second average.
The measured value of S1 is 1.1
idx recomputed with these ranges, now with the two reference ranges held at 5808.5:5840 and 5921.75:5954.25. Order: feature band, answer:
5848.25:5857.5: 0.053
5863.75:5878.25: -0.043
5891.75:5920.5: 0.035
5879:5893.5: 0.070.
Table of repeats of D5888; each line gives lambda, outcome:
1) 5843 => 5.01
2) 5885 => 5.03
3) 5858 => 5.1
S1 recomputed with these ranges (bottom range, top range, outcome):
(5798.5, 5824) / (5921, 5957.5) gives 0.96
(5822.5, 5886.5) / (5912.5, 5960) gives 0.97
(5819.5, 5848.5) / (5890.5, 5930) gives 0.96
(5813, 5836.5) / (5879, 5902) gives 0.90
